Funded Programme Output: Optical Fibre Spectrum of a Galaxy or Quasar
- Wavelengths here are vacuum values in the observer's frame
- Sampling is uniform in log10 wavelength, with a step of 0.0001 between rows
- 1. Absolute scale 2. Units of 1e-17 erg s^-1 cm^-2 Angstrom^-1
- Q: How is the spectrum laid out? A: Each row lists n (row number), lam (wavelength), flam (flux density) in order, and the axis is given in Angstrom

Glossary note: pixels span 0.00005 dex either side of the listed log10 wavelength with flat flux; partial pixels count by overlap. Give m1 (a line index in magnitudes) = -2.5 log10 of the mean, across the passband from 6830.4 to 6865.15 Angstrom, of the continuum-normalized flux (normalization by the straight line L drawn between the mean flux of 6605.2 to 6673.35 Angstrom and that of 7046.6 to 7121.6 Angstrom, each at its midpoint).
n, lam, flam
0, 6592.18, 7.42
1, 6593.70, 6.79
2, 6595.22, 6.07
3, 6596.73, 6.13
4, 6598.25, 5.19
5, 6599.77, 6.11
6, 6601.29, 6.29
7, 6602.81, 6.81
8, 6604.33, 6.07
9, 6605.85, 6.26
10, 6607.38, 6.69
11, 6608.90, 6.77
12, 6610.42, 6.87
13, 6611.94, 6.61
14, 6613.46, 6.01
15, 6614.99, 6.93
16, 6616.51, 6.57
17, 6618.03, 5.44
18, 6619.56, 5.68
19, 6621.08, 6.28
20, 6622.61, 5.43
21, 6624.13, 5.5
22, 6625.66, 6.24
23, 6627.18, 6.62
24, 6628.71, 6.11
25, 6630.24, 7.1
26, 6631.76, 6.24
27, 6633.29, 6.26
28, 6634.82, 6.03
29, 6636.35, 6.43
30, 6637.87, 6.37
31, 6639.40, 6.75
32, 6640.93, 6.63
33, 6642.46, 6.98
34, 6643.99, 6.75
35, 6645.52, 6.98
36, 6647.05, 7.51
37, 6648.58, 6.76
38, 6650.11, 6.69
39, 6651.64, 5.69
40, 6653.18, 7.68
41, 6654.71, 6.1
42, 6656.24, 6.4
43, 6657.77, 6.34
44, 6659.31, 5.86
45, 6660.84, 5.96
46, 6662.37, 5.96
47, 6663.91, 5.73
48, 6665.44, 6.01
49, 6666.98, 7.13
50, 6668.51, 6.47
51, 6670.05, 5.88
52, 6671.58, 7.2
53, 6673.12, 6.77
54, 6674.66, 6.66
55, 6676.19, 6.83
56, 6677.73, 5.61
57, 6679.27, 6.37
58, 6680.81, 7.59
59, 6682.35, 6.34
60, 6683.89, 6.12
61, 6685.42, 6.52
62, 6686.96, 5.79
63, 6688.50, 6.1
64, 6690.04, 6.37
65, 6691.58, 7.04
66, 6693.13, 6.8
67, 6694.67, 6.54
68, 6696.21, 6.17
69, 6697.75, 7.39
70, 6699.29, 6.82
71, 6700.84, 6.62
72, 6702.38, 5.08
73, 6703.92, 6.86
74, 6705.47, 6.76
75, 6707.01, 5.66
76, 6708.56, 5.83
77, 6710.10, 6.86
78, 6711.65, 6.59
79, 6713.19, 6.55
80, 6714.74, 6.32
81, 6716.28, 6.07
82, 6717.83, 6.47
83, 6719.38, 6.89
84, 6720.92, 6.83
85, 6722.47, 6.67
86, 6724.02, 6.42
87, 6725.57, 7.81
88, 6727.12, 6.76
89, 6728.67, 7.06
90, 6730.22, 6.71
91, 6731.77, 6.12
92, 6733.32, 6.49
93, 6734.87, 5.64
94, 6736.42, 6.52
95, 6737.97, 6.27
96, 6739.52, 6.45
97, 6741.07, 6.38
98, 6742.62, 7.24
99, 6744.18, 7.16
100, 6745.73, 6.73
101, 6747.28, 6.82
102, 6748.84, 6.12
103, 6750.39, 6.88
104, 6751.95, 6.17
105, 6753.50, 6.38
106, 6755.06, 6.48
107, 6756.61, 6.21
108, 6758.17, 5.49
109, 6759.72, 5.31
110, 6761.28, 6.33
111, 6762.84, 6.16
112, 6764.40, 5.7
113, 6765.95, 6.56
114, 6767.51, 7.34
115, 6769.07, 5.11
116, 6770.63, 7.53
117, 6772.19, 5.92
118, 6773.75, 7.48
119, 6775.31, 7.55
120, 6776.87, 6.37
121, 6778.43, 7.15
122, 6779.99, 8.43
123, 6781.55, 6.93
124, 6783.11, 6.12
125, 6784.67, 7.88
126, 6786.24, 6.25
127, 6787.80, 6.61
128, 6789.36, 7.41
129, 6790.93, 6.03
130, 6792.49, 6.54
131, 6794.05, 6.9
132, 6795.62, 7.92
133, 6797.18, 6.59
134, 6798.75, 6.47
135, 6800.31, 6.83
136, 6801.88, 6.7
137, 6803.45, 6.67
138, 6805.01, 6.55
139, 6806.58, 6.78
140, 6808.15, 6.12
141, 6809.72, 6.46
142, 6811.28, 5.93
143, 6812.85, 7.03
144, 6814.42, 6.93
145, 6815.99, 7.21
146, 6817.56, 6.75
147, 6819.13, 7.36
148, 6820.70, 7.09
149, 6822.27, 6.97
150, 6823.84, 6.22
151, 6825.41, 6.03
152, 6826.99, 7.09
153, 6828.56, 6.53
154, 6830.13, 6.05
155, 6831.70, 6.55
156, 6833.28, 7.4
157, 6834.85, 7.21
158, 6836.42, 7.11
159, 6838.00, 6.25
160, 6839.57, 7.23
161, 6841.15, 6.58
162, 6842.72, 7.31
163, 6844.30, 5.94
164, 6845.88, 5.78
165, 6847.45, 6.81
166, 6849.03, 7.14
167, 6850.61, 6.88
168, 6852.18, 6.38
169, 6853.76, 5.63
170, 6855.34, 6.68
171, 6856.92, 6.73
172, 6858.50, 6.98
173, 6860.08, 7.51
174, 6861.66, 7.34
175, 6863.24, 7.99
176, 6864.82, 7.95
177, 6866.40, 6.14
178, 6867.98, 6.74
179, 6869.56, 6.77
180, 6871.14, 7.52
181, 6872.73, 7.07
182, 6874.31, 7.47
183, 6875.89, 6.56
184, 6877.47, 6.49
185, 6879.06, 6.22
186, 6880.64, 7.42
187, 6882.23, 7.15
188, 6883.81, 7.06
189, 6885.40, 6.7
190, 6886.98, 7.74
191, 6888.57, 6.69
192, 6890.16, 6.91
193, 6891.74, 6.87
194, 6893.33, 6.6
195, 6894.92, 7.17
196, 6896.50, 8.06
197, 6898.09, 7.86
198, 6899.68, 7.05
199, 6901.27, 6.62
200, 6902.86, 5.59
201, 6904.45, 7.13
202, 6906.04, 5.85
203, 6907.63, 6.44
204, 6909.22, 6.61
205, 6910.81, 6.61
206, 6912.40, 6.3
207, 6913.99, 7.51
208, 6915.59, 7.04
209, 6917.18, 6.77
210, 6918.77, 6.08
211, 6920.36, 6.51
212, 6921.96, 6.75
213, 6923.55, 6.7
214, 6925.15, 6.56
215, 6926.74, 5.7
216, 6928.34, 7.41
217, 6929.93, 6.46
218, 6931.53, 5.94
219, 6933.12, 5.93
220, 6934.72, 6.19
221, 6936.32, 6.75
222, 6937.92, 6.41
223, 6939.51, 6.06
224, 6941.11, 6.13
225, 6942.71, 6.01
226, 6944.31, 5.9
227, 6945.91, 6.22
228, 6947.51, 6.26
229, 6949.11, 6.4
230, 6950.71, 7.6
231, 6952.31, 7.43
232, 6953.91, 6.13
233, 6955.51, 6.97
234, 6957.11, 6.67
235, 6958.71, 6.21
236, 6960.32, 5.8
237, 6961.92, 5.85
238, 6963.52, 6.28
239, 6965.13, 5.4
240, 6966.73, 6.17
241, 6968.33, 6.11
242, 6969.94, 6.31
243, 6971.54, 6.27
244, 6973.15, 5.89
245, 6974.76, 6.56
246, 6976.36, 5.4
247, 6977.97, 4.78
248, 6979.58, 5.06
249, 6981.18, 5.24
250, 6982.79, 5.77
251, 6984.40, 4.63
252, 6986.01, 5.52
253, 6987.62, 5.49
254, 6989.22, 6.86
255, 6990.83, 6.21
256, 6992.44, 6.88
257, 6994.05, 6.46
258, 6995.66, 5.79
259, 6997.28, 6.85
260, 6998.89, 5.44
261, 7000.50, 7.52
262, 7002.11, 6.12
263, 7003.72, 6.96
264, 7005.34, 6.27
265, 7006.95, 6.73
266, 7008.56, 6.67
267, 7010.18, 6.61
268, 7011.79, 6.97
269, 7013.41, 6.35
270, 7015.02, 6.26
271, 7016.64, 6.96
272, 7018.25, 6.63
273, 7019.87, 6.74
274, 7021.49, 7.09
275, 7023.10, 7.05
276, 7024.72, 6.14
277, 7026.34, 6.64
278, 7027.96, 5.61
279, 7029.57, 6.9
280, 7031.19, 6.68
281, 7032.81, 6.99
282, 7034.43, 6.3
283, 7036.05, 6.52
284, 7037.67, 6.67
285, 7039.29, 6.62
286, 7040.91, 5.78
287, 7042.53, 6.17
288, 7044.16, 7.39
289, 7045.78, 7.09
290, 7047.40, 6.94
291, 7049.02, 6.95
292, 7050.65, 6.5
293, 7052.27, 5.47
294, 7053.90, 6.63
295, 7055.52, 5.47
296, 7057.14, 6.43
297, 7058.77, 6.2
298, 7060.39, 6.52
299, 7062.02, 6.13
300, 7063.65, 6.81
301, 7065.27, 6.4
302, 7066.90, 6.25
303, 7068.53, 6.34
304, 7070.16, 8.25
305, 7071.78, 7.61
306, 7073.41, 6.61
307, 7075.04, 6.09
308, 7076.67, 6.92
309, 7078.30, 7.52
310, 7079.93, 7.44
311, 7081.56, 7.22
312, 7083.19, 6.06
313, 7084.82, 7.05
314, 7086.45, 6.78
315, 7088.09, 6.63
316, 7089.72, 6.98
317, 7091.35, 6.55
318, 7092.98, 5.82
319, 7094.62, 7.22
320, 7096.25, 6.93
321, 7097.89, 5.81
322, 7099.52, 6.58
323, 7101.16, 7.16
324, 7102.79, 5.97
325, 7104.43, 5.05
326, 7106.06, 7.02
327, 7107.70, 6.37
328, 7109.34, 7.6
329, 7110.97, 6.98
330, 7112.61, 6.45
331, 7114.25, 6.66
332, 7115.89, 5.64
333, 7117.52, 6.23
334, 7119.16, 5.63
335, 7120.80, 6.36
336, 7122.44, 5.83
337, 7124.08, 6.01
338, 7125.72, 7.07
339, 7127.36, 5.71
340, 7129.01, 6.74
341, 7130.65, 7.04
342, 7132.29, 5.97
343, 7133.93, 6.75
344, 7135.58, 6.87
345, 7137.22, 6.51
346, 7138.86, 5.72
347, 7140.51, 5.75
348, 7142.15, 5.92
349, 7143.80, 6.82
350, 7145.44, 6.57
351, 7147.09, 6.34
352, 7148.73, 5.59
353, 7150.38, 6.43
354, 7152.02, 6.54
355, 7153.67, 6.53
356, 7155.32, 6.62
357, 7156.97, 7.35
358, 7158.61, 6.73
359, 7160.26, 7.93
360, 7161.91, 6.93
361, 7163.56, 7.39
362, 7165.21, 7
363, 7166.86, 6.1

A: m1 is -0.060 mag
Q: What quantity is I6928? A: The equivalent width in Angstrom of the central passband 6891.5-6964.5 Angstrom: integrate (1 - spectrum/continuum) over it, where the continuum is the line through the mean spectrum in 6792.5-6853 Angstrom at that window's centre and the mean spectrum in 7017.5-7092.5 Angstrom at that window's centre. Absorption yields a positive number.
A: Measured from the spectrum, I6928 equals 1.6 Angstrom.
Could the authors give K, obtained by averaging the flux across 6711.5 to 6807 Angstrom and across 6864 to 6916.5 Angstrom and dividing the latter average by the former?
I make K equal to 1.04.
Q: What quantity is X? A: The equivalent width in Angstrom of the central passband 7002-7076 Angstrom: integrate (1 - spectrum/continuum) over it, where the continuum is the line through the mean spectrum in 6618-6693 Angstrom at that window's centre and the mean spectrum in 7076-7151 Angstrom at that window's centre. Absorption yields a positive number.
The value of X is -1.3 Angstrom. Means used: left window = 6.41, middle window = 6.58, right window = 6.48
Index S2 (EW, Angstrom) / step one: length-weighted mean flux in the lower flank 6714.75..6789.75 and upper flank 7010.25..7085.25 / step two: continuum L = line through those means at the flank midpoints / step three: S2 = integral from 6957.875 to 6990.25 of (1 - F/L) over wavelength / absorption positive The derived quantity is 4.1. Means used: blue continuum 6.61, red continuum 6.64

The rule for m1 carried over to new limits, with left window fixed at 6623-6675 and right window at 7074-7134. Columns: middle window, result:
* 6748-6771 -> 0.04 mag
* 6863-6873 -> -0.10 mag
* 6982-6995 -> 0.09 mag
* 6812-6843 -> -0.06 mag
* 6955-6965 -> 0.05 mag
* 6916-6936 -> 0.01 mag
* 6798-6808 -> -0.02 mag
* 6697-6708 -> 0.00 mag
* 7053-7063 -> 0.05 mag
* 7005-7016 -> -0.01 mag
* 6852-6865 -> -0.08 mag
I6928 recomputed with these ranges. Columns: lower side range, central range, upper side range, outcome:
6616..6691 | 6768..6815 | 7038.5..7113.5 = -2.3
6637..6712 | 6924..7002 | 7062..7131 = 4.7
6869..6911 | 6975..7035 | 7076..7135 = 3.8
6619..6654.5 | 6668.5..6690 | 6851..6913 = 0.3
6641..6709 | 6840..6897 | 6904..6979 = -4.8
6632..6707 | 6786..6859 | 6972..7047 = -3.2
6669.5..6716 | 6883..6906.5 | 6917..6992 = -2.7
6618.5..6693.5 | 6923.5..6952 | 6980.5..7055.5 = 0.2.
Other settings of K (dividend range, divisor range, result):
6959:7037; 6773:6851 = 0.92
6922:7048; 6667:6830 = 0.96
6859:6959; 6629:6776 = 1.04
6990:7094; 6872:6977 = 1.01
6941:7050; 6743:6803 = 0.95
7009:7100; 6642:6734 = 1.02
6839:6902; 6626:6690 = 1.07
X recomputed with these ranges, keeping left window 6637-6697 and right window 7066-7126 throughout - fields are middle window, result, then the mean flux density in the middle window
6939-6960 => 0.38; 6.45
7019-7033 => -0.09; 6.63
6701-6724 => 0.41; 6.4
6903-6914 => 0.08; 6.51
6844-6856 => 0.23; 6.42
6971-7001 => 3.06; 5.91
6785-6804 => -0.70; 6.77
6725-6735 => -0.28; 6.7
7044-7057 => 0.18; 6.51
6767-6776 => -0.38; 6.8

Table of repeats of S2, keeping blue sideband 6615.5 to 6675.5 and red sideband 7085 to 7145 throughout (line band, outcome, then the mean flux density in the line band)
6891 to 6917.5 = -1.7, 6.83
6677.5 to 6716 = -0.2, 6.44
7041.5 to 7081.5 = -1.6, 6.68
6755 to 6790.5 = -1.2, 6.62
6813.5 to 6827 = -0.9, 6.83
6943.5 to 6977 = 0.7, 6.28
